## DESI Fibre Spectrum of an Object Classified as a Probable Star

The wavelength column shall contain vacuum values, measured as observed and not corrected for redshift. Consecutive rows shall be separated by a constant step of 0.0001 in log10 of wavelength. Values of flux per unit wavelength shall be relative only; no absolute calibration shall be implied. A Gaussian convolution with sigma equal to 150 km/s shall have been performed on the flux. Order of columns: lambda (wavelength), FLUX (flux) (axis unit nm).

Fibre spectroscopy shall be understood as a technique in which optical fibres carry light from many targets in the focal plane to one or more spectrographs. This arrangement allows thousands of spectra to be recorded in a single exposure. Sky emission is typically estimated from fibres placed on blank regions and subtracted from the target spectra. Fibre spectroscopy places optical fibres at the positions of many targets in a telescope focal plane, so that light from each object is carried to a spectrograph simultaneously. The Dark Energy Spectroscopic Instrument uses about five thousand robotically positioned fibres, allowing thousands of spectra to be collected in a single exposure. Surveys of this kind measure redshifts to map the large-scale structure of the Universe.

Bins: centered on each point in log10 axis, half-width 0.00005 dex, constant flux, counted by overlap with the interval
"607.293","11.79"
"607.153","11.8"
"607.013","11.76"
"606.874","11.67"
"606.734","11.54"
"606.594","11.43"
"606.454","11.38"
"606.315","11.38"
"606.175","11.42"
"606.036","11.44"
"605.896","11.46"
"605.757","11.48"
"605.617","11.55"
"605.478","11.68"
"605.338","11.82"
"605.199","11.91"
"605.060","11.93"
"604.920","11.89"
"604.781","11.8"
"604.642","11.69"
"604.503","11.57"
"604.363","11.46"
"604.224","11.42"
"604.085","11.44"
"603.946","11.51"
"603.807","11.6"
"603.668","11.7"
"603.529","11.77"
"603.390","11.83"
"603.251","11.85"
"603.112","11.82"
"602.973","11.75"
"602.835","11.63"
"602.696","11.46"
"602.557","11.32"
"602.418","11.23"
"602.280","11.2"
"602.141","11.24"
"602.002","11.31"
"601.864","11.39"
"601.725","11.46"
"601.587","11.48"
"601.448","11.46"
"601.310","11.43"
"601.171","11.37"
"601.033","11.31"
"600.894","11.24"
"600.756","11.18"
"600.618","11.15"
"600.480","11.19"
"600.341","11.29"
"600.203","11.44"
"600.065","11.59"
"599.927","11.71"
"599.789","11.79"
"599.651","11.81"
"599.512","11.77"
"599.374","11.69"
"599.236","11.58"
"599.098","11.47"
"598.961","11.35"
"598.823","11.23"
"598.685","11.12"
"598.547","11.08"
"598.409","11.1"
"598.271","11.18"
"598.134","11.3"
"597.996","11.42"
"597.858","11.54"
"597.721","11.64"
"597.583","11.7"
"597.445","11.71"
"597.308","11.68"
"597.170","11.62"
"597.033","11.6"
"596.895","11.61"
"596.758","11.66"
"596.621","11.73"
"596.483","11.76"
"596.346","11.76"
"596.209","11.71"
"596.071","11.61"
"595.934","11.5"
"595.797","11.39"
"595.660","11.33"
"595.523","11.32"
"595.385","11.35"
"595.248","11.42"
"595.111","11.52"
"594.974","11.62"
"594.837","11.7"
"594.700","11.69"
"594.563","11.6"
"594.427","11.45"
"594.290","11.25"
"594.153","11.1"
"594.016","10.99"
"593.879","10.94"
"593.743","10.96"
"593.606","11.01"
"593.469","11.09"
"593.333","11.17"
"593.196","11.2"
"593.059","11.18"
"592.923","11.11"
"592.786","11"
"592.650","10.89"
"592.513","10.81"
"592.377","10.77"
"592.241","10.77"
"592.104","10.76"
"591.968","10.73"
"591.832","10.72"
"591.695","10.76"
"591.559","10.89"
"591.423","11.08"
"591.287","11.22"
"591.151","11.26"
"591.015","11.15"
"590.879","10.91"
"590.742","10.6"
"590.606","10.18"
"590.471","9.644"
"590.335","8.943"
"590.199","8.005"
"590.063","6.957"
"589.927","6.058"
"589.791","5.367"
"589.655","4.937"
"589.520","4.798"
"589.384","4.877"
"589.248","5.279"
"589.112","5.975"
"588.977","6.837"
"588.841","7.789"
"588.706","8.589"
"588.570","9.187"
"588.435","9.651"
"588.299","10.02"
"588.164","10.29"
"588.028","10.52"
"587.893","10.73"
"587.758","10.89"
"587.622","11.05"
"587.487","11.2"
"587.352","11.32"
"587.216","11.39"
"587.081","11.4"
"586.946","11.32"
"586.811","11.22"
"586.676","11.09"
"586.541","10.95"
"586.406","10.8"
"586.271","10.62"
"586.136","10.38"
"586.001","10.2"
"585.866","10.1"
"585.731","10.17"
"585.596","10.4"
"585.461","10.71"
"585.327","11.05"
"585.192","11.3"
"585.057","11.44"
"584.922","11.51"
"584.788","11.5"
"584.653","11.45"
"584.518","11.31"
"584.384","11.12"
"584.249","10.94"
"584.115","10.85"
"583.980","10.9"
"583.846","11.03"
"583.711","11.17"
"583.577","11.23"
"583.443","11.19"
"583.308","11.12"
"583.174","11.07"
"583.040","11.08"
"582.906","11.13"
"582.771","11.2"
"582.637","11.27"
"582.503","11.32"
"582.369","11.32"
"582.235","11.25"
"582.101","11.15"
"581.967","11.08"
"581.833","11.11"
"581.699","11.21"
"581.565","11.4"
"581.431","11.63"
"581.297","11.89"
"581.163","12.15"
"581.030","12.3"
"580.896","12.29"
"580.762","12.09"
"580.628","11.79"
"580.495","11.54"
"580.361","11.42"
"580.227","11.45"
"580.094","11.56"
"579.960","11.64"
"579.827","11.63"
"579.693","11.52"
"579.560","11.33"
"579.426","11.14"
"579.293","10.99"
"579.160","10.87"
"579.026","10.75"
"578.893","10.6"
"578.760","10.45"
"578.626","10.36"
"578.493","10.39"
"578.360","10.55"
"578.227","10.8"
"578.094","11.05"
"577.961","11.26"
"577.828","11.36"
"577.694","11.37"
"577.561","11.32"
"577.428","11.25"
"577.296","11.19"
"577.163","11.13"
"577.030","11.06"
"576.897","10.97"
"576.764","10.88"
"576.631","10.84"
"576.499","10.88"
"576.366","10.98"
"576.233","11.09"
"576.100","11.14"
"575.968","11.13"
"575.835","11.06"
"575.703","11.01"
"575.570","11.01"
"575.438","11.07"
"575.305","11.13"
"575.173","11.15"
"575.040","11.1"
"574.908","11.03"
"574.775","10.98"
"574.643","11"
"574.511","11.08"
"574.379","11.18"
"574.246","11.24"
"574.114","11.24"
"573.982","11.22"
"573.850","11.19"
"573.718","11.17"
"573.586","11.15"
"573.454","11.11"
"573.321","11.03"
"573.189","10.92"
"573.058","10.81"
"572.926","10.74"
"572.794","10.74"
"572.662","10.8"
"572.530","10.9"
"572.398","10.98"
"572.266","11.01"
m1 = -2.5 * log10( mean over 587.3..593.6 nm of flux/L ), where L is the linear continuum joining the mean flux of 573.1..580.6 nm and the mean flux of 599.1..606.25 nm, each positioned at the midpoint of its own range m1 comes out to 0.18 mag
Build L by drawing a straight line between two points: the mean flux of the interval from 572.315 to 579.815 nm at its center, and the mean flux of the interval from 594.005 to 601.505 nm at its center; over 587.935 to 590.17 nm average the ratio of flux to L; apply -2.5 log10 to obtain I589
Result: 0.46 mag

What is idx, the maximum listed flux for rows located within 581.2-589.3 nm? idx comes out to 11.89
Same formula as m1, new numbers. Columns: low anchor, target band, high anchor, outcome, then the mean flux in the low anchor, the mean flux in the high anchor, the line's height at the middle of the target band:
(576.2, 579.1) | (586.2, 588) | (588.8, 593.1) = -0.148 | 10.9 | 9.13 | 9.65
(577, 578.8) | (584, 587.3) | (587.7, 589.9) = -0.249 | 11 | 7.81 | 8.72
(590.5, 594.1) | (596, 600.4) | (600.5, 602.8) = -0.035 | 10.9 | 11.3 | 11.2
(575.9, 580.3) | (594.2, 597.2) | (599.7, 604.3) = -0.018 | 11.1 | 11.5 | 11.4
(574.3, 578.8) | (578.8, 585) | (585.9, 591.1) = -0.113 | 11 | 9.25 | 10.2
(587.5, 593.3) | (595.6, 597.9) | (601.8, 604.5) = -0.114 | 9.42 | 11.5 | 10.5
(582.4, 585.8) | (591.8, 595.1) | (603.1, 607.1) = 0.021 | 11.1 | 11.6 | 11.3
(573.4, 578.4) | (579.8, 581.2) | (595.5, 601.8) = -0.060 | 11.1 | 11.5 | 11.2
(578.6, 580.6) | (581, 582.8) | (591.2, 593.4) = -0.029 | 11.2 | 10.9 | 11.1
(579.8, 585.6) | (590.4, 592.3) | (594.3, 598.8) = 0.067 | 11.4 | 11.5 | 11.4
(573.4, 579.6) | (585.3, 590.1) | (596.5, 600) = 0.212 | 11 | 11.5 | 11.3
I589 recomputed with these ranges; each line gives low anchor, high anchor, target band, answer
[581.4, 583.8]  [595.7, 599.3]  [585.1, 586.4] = 0.069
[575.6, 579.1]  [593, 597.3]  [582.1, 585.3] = -0.008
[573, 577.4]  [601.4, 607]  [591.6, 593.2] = 0.047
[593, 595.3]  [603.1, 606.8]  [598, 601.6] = 0.006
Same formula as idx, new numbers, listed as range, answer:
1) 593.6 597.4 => 11.76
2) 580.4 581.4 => 12.3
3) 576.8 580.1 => 11.64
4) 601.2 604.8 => 11.85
